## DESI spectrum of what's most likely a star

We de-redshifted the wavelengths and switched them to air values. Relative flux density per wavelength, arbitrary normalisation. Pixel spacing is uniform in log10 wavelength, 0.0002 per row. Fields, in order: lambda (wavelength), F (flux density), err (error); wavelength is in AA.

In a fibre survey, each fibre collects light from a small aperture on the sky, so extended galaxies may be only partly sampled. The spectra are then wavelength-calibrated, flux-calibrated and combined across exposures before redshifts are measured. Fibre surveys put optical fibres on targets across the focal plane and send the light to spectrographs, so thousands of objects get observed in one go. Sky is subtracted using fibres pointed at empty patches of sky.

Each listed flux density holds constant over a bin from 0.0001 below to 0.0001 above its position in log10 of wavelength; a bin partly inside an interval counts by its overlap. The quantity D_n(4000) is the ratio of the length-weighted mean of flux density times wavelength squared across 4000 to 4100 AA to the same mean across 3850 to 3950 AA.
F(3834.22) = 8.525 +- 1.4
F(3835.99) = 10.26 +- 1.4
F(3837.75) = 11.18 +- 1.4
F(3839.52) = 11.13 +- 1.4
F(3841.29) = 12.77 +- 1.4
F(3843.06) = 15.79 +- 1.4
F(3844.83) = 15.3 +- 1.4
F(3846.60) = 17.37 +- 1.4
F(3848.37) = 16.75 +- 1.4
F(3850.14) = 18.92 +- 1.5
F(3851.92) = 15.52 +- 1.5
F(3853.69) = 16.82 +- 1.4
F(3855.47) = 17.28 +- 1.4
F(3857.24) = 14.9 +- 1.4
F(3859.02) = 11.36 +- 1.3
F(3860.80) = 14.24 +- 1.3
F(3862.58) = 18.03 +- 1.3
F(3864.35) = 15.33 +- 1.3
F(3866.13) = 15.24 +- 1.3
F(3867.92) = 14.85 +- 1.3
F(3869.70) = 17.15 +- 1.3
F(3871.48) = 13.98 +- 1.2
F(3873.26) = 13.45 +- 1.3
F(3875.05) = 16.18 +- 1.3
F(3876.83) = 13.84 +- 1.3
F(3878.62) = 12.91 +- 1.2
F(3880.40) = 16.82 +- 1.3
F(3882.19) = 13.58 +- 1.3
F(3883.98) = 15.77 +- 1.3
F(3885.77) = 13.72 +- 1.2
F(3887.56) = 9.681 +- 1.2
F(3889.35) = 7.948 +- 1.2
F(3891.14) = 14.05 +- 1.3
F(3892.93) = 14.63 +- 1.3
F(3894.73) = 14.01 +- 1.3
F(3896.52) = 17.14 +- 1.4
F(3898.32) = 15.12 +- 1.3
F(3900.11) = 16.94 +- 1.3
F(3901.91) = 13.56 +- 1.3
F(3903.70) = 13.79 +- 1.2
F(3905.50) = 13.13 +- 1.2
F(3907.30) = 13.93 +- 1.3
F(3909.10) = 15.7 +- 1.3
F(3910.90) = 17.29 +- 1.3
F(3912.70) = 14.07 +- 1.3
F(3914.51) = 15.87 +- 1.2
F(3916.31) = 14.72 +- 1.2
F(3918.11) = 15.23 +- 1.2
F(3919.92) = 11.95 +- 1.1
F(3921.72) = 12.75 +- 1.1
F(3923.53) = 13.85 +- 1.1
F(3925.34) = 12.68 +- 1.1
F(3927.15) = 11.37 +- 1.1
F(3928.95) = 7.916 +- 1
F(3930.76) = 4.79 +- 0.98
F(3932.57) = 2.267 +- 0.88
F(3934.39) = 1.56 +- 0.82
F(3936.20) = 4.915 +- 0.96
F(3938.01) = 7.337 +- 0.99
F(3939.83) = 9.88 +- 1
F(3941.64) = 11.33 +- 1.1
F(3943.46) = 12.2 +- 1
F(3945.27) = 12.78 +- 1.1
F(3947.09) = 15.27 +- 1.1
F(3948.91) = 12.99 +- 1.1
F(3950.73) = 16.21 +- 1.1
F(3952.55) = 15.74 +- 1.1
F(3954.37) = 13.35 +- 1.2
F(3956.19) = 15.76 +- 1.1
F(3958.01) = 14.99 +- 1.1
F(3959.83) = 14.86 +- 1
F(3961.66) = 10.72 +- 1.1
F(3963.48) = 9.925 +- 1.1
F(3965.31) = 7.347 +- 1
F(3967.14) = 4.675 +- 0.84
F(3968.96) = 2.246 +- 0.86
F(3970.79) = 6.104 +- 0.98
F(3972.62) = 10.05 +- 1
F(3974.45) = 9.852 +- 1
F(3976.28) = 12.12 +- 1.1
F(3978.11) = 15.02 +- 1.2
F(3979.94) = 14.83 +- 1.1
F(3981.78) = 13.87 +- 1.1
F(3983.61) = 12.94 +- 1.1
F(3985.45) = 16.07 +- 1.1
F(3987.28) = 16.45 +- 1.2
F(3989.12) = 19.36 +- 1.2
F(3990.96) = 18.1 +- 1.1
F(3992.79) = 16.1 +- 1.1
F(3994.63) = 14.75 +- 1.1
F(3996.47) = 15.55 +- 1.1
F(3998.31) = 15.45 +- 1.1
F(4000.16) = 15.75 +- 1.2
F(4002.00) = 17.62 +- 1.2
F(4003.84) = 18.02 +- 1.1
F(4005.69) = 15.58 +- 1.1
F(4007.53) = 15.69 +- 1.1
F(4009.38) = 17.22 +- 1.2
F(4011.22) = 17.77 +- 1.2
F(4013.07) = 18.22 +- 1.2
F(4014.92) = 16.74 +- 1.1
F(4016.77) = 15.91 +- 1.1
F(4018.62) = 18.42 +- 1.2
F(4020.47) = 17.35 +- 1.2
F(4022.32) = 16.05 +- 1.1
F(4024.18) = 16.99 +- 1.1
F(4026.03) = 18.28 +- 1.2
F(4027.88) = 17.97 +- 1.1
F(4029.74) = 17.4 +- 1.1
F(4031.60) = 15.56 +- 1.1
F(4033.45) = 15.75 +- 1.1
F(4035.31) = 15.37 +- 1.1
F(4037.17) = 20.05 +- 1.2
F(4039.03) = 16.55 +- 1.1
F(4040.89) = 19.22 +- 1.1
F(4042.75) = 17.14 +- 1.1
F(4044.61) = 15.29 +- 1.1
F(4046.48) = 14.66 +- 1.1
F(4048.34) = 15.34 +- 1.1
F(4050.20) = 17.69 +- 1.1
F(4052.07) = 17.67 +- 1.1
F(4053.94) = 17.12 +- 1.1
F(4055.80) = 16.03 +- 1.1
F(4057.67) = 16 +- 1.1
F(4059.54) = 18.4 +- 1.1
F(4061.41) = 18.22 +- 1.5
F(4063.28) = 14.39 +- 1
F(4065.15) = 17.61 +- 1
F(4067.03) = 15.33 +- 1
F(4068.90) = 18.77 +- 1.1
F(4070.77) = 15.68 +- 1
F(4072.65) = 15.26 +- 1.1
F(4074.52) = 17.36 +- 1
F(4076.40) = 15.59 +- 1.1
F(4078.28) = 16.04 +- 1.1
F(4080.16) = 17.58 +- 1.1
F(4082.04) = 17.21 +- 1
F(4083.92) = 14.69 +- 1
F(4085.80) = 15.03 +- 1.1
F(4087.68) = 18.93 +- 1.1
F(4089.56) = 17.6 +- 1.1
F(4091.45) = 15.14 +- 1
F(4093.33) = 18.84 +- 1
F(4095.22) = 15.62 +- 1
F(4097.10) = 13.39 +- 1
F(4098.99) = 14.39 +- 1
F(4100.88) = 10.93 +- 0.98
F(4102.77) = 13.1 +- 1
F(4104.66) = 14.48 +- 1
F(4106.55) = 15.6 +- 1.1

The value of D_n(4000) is 1.37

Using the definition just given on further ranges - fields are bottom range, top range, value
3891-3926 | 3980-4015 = 1.18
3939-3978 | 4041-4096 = 1.54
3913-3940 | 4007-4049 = 1.80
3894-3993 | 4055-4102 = 1.39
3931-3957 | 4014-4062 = 1.67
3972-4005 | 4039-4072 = 1.14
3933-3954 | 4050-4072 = 1.65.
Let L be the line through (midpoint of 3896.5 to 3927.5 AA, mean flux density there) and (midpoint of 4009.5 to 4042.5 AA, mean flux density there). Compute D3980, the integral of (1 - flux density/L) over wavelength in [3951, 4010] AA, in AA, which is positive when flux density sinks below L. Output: 9.2 AA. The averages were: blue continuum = 14.4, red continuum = 17.3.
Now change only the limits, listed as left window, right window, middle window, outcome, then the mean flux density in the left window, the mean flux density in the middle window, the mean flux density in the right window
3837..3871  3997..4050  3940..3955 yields 2.4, 15.3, 13.6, 16.8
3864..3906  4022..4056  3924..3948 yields 9.9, 14.3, 8.89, 16.9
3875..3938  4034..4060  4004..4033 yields -1.9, 12.5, 17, 16.8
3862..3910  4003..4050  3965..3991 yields 6.9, 14.4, 11.8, 16.9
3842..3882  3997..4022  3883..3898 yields 2.2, 15.5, 13.4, 16.9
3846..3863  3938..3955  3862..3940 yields 8.9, 16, 12.9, 13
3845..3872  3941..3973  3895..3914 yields -1.7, 15.9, 15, 11.5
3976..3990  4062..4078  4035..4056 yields -1.2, 15.2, 16.9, 16.3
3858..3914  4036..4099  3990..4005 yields -0.6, 14.4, 16.4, 16.6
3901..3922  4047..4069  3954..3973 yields 6.6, 14.4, 9.9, 16.8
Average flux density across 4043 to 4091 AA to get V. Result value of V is 16.5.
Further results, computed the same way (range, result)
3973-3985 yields 13.1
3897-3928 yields 14.3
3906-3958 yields 12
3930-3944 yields 6.66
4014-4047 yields 17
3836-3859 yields 15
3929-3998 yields 11.7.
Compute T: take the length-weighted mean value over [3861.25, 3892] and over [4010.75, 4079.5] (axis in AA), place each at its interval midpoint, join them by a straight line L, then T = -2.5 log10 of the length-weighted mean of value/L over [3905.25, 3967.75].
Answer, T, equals 0.28 mag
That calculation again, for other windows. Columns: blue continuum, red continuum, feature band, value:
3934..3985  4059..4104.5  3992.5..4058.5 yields -0.21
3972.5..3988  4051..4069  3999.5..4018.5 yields -0.15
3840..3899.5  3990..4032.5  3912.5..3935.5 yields 0.42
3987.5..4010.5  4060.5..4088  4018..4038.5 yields -0.04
